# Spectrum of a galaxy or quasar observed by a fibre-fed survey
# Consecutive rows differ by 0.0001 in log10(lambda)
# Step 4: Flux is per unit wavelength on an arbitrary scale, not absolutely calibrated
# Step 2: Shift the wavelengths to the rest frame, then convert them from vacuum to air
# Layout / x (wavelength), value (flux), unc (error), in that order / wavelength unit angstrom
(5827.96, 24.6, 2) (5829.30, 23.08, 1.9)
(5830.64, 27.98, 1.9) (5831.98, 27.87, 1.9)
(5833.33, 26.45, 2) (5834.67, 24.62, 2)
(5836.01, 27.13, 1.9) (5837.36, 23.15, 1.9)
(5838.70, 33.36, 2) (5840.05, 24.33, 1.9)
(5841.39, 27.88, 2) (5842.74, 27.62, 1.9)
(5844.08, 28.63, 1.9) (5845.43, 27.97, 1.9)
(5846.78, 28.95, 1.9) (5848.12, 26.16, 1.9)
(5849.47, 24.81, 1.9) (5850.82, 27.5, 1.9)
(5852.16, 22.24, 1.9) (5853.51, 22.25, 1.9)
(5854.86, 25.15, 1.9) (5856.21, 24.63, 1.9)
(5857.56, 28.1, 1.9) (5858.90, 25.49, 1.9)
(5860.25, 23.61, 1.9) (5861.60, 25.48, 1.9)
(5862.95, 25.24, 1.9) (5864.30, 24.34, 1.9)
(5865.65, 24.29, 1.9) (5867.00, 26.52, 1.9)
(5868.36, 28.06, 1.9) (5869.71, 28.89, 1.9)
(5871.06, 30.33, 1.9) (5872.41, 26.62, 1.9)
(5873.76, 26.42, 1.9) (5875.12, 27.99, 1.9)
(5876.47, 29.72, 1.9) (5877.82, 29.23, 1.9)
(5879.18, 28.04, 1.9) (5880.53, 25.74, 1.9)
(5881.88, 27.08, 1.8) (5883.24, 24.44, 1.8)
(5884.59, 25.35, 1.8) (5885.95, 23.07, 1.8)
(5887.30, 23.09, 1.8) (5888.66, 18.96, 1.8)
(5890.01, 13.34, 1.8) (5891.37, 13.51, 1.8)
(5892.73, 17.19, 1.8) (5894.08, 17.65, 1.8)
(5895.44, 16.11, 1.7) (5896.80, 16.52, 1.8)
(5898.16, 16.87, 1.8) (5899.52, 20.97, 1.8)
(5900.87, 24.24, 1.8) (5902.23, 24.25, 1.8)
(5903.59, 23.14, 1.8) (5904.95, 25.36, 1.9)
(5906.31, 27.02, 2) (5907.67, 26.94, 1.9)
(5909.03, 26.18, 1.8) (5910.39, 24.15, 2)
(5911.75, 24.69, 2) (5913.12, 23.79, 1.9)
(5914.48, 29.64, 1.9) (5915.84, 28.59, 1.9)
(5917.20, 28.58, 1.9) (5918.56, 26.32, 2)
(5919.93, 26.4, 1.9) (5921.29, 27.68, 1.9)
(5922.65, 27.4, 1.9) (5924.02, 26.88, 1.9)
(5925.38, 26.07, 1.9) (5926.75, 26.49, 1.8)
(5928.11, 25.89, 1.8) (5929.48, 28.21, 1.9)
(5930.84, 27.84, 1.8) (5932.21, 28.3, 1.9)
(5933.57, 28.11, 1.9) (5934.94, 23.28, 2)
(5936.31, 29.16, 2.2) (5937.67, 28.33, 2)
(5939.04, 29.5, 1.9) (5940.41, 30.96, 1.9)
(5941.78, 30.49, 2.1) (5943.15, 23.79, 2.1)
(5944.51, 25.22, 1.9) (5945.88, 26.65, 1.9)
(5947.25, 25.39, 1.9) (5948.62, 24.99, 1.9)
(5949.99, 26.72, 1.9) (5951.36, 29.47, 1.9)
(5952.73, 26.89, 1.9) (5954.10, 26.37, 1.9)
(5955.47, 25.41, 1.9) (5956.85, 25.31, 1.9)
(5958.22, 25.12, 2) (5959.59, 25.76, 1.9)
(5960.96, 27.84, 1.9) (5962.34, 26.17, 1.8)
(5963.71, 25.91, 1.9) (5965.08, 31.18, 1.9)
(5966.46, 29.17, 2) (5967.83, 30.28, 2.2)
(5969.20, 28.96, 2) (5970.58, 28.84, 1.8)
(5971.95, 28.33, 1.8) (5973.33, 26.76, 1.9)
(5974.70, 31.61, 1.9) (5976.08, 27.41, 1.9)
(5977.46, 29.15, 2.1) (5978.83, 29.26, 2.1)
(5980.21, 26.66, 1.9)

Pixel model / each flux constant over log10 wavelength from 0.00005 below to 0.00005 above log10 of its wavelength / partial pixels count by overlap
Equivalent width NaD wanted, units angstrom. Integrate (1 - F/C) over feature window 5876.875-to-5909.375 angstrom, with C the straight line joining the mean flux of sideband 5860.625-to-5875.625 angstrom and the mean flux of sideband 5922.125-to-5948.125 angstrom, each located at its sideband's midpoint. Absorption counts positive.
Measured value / 5.5 angstrom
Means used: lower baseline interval 26.7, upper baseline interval 27.2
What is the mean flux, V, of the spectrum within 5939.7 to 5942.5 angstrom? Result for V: 30.6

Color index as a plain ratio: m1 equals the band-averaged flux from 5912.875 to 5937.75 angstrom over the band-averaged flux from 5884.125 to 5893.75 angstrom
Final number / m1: 1.4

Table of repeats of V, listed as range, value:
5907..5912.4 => 25.5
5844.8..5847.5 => 28.4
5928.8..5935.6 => 27.2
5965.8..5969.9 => 29.5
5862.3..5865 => 24.8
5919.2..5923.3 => 27.1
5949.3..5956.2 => 26.9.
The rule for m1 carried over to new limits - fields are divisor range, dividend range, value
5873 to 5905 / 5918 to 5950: 1.21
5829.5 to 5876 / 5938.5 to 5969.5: 1.03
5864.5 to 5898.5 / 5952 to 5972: 1.17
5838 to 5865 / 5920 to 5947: 1.04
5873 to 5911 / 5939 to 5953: 1.18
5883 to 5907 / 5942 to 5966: 1.29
